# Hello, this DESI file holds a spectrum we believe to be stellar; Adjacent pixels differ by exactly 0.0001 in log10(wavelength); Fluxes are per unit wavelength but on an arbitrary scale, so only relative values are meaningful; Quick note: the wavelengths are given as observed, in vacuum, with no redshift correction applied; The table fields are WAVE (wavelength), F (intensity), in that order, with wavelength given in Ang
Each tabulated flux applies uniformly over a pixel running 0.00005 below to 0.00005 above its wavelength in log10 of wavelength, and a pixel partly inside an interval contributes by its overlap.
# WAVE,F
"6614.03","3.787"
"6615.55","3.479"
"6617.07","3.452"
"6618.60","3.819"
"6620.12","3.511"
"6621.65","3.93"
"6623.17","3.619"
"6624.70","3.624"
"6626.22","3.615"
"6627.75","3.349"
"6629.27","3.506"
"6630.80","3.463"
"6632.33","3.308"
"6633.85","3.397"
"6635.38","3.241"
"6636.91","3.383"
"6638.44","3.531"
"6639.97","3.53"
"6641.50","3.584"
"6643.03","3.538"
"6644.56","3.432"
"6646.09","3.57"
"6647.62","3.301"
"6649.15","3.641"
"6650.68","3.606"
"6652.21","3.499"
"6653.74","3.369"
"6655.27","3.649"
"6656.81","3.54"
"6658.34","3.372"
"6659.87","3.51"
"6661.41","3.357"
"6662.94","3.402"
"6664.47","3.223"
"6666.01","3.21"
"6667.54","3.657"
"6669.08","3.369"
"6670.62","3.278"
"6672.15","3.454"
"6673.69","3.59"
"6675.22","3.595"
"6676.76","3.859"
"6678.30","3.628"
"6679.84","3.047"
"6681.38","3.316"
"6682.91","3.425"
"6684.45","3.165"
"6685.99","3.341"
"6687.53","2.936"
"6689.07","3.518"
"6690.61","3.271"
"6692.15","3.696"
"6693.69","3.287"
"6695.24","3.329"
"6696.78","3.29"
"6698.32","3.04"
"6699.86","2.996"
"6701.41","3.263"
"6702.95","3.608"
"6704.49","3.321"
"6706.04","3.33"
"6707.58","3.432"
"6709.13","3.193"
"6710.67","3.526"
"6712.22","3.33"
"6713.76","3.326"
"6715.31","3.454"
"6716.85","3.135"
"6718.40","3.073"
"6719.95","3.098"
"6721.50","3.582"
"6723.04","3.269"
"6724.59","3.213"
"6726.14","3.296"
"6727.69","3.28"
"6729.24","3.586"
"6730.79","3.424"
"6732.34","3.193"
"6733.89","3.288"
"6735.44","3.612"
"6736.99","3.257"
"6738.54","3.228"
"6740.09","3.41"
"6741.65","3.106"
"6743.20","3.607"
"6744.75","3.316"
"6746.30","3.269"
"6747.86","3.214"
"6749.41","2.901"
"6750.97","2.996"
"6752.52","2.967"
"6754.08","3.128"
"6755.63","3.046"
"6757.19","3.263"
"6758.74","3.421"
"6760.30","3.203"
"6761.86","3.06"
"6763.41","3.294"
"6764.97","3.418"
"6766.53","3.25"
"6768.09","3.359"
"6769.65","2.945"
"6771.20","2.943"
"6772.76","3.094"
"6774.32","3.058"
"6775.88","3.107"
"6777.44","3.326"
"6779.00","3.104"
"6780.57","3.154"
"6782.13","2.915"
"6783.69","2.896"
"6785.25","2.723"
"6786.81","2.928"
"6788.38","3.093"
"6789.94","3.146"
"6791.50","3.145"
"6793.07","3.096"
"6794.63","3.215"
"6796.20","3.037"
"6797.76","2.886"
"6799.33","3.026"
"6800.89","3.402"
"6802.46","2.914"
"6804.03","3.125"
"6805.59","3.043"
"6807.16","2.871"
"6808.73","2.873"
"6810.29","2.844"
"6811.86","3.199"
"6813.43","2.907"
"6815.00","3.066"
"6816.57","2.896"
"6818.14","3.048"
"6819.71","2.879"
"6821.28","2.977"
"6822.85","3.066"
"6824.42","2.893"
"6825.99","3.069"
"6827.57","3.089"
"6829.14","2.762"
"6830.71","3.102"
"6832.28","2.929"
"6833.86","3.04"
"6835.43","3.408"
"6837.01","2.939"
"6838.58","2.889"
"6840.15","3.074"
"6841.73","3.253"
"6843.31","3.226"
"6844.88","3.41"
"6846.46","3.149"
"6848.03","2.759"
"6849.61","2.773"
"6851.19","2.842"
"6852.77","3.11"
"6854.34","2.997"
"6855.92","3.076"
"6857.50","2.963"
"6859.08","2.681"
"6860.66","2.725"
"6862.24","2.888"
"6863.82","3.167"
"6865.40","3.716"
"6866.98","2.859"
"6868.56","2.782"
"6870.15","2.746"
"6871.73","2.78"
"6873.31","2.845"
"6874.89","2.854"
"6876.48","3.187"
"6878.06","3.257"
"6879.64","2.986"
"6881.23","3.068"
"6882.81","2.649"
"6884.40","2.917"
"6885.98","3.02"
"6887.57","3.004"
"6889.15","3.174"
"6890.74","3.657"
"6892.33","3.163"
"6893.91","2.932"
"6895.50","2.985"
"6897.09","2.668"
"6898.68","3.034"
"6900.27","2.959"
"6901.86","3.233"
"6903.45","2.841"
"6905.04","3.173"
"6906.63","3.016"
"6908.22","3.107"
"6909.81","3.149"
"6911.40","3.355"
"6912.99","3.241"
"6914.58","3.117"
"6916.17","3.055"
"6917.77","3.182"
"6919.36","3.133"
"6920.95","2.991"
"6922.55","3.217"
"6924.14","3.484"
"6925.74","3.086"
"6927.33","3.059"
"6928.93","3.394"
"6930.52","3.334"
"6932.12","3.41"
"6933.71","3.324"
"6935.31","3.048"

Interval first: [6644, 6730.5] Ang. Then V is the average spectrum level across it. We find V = 3.38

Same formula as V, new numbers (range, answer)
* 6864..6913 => 3.04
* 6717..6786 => 3.2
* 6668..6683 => 3.46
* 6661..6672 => 3.36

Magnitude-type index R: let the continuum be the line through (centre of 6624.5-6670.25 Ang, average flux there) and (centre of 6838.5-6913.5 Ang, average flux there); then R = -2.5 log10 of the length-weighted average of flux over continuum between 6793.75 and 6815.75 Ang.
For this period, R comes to 0.05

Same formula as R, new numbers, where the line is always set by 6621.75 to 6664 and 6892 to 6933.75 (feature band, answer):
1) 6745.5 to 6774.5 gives 0.06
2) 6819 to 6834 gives 0.09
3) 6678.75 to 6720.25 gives 0.04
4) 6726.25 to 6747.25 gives 0.00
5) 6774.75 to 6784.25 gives 0.08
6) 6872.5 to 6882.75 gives 0.06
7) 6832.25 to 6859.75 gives 0.06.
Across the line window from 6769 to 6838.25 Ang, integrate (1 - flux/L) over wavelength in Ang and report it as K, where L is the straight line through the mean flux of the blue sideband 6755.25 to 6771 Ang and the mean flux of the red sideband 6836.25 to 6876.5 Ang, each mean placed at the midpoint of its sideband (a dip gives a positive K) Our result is 2.0 Ang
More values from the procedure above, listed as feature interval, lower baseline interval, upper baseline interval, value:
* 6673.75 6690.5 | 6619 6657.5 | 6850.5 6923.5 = 0.20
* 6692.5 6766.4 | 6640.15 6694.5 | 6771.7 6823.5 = -0.77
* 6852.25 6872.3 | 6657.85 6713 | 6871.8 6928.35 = 1.07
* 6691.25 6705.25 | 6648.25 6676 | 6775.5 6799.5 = 0.12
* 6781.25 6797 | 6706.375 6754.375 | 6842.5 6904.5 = 0.73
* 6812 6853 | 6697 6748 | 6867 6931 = 1.77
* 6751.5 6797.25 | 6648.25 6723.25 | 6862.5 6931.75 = 1.98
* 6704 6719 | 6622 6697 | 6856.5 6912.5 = 0.13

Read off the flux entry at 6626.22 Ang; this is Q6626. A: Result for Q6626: 3.615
